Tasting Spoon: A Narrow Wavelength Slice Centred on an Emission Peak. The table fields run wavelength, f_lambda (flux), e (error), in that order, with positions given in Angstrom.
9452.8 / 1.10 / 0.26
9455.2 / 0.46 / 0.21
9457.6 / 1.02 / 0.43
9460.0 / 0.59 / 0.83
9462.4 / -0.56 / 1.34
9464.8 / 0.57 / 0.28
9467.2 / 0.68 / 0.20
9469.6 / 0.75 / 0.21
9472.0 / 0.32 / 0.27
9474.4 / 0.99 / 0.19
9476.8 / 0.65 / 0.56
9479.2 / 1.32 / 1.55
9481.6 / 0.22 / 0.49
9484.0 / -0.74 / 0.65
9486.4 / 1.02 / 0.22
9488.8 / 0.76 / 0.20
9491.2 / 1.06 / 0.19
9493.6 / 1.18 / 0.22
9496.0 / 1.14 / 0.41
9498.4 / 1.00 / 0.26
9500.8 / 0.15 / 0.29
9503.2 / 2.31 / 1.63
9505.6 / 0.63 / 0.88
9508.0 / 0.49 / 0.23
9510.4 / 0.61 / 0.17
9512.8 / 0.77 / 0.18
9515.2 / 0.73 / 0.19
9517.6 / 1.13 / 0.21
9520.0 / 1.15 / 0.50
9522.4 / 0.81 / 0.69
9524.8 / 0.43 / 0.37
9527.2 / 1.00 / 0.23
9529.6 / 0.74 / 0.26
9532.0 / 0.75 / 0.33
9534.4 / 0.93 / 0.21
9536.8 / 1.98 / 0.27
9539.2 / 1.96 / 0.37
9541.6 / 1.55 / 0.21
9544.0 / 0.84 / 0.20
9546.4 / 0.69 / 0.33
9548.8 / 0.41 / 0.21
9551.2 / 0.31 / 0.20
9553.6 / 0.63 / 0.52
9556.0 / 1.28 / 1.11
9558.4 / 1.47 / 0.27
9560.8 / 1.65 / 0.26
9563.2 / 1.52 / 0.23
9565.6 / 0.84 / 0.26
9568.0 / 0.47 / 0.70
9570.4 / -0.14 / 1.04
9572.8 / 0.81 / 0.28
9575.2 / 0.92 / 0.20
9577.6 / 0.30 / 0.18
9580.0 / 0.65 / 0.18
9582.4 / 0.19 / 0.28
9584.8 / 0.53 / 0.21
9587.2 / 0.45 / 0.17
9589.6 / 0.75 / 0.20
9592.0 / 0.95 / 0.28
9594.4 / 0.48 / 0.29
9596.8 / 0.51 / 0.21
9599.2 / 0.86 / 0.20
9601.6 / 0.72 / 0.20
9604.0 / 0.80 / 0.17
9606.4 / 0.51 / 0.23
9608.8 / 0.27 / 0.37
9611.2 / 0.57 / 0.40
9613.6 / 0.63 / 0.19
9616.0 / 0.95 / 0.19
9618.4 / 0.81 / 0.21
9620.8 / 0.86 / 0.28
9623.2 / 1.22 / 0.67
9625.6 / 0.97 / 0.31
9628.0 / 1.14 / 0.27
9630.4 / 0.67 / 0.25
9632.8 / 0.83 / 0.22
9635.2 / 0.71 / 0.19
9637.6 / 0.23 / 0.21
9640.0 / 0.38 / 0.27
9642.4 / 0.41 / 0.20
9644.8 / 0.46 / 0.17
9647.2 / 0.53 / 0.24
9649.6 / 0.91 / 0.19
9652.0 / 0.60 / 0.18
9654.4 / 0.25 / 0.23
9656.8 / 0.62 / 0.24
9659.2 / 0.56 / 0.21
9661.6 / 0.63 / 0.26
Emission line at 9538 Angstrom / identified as [S II] 6716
